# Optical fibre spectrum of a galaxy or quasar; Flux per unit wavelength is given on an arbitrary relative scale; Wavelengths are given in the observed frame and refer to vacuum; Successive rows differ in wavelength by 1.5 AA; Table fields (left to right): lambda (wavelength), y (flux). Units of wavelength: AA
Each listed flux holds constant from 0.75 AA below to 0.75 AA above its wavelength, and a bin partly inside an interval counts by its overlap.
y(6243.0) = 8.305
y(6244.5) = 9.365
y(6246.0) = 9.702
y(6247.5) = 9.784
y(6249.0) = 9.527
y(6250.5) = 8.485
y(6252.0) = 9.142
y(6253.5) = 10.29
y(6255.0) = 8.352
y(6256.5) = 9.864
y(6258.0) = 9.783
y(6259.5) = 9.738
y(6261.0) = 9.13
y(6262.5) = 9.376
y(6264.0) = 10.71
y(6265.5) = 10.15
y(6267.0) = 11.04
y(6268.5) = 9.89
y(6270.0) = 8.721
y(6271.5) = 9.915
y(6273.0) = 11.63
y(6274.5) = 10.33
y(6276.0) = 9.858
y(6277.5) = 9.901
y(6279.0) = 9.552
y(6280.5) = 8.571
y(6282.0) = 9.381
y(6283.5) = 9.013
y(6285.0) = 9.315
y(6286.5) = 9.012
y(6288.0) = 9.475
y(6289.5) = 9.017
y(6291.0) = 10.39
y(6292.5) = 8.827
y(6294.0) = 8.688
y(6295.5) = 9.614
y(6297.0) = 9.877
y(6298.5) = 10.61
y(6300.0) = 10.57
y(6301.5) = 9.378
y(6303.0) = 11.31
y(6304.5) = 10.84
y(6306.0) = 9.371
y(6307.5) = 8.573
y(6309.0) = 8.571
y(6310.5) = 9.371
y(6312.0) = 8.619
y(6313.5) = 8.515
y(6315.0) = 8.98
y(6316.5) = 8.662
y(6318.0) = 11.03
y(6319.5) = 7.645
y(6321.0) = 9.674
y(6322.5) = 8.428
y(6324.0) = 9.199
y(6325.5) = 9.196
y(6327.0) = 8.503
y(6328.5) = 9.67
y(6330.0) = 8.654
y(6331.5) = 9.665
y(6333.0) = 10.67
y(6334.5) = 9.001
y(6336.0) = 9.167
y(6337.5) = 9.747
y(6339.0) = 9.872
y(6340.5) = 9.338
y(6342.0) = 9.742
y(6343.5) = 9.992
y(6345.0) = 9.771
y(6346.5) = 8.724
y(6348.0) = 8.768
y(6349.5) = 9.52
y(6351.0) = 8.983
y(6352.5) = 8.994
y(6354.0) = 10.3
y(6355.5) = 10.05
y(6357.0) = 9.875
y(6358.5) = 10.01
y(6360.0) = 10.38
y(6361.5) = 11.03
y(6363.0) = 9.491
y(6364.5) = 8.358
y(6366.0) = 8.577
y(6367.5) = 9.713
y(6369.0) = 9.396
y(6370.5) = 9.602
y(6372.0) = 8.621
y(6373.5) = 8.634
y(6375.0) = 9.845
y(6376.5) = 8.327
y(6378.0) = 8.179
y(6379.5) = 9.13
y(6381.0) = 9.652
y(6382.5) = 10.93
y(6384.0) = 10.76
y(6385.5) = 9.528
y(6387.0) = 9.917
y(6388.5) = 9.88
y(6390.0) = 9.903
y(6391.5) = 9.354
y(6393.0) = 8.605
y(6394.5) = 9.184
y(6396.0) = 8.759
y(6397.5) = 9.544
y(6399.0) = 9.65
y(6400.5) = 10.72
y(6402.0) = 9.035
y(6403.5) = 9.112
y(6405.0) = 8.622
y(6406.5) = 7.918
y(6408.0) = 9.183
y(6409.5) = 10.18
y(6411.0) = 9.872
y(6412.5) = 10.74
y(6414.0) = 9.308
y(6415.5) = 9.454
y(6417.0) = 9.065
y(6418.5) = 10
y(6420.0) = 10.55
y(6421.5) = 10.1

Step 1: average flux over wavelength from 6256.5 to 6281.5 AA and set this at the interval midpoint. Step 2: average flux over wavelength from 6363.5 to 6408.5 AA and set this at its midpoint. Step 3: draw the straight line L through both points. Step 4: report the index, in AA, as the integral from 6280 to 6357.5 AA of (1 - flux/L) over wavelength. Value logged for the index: 1.86 AA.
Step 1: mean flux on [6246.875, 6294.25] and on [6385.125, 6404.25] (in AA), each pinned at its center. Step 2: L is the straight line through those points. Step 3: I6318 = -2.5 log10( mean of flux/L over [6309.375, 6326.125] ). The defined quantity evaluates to 0.06 mag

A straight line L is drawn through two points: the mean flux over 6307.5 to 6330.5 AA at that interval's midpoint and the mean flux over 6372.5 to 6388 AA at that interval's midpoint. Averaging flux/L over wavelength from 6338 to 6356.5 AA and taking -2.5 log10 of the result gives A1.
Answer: -0.04 mag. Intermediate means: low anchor 8.97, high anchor 9.48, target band 9.51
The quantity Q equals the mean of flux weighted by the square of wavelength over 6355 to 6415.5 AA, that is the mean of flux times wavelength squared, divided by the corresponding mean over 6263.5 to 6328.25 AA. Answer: 1.02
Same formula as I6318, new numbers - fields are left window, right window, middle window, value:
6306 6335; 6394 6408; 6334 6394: -0.04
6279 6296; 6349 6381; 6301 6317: 0.00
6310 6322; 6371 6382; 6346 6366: -0.06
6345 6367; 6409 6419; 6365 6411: 0.04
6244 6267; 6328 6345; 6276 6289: 0.03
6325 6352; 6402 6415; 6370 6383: 0.02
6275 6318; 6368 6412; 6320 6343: 0.01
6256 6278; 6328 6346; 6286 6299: 0.04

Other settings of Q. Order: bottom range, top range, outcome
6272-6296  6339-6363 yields 1.04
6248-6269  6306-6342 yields 0.97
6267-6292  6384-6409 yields 1.01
